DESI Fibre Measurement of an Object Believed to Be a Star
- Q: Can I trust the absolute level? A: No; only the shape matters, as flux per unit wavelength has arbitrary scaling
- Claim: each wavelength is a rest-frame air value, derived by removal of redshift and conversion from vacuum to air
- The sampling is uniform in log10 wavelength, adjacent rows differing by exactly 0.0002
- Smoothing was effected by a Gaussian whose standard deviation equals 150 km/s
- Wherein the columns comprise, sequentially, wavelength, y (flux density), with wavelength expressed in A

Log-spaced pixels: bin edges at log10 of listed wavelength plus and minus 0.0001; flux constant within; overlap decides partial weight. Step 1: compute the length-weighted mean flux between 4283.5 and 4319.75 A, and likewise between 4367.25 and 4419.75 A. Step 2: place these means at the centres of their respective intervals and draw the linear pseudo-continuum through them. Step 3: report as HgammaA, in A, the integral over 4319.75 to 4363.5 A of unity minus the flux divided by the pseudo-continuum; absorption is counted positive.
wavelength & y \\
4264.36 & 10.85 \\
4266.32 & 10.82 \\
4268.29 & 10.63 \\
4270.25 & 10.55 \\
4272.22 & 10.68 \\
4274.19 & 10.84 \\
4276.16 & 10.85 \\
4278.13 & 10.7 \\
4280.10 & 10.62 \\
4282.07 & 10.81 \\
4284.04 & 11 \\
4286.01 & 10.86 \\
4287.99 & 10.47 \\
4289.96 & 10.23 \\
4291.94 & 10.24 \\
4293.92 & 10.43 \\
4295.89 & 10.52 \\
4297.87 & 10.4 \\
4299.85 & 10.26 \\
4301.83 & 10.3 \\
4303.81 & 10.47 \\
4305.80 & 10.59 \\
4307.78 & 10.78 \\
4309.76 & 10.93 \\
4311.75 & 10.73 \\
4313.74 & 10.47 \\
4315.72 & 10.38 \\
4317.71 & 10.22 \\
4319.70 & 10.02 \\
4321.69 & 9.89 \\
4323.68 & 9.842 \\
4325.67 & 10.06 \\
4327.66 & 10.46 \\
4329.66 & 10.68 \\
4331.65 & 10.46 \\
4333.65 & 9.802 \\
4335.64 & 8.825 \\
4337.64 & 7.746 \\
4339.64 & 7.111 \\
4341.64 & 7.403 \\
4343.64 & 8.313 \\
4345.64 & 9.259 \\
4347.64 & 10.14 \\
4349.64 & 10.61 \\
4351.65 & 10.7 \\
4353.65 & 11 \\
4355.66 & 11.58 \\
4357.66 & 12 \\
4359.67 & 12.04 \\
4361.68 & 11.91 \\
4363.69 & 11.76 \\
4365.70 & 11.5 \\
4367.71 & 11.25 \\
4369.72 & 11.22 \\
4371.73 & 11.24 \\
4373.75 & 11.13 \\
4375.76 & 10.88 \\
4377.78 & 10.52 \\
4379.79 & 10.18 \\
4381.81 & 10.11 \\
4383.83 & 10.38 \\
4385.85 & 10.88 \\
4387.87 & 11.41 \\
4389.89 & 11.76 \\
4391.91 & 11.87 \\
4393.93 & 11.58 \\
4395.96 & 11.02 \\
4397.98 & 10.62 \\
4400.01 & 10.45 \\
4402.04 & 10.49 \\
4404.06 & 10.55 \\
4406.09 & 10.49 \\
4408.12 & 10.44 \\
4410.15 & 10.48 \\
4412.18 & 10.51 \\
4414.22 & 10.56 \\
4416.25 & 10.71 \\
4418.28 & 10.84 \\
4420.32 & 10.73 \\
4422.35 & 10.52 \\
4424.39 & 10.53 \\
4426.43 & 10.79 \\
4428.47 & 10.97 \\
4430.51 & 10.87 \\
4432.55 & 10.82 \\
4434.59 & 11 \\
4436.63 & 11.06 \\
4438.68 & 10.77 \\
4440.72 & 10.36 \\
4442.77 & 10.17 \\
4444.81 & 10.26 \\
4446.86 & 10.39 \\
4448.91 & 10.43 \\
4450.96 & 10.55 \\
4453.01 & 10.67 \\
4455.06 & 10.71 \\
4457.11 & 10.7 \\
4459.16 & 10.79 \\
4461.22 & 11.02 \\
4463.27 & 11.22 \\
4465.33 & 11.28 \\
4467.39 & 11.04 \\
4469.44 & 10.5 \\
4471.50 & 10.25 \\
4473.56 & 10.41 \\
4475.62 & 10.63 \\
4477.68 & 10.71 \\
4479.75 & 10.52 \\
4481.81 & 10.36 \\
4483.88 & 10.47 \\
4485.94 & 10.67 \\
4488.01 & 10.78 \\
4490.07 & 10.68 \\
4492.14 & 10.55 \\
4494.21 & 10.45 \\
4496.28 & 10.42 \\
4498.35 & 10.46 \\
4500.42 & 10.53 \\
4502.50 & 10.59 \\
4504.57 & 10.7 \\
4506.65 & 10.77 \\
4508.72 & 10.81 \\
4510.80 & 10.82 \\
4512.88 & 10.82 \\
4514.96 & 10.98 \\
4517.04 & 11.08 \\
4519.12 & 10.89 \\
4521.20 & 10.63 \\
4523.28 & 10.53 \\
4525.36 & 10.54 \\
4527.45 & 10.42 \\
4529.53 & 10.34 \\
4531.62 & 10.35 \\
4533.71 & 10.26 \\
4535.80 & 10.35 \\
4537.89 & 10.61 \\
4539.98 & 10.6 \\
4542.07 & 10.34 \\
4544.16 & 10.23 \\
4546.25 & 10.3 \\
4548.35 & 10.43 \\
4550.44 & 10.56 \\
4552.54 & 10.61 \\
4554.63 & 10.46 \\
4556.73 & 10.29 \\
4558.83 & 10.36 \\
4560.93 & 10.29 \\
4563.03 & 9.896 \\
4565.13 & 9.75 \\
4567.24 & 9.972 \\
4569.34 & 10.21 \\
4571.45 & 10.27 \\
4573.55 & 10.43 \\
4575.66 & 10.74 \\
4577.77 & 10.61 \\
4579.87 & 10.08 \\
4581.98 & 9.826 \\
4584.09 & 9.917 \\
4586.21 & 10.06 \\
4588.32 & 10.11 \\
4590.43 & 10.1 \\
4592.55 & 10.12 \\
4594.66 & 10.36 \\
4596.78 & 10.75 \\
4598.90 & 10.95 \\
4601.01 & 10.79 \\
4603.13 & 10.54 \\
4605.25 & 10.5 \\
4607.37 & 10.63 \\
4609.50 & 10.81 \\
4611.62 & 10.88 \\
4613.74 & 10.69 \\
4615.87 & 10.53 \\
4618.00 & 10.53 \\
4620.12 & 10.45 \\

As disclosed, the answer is 2.52 A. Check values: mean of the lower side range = 10.5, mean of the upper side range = 10.8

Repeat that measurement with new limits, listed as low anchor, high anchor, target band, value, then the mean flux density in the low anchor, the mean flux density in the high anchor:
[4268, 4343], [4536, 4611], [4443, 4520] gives -2.8 A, 10.2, 10.4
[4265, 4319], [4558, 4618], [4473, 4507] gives -0.4 A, 10.6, 10.4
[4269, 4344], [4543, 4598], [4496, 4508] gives -0.4 A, 10.1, 10.3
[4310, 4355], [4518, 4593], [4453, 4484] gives -1.9 A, 9.76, 10.3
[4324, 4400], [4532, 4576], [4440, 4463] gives -0.3 A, 10.5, 10.3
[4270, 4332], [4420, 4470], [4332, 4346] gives 2.8 A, 10.5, 10.7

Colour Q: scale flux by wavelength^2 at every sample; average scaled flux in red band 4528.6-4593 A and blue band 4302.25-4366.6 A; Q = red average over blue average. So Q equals 1.1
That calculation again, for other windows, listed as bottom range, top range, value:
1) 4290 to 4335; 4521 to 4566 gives 1.11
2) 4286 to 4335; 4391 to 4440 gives 1.09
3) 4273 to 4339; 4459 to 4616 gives 1.13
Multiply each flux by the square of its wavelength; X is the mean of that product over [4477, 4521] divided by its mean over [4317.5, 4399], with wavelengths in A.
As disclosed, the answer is 1.08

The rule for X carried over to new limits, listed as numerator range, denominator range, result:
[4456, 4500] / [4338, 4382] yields 1.07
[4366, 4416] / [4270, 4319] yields 1.07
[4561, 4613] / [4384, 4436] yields 1.03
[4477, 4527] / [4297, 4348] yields 1.18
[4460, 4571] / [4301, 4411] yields 1.08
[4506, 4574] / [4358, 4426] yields 1.02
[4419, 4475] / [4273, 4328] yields 1.09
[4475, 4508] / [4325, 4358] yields 1.16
